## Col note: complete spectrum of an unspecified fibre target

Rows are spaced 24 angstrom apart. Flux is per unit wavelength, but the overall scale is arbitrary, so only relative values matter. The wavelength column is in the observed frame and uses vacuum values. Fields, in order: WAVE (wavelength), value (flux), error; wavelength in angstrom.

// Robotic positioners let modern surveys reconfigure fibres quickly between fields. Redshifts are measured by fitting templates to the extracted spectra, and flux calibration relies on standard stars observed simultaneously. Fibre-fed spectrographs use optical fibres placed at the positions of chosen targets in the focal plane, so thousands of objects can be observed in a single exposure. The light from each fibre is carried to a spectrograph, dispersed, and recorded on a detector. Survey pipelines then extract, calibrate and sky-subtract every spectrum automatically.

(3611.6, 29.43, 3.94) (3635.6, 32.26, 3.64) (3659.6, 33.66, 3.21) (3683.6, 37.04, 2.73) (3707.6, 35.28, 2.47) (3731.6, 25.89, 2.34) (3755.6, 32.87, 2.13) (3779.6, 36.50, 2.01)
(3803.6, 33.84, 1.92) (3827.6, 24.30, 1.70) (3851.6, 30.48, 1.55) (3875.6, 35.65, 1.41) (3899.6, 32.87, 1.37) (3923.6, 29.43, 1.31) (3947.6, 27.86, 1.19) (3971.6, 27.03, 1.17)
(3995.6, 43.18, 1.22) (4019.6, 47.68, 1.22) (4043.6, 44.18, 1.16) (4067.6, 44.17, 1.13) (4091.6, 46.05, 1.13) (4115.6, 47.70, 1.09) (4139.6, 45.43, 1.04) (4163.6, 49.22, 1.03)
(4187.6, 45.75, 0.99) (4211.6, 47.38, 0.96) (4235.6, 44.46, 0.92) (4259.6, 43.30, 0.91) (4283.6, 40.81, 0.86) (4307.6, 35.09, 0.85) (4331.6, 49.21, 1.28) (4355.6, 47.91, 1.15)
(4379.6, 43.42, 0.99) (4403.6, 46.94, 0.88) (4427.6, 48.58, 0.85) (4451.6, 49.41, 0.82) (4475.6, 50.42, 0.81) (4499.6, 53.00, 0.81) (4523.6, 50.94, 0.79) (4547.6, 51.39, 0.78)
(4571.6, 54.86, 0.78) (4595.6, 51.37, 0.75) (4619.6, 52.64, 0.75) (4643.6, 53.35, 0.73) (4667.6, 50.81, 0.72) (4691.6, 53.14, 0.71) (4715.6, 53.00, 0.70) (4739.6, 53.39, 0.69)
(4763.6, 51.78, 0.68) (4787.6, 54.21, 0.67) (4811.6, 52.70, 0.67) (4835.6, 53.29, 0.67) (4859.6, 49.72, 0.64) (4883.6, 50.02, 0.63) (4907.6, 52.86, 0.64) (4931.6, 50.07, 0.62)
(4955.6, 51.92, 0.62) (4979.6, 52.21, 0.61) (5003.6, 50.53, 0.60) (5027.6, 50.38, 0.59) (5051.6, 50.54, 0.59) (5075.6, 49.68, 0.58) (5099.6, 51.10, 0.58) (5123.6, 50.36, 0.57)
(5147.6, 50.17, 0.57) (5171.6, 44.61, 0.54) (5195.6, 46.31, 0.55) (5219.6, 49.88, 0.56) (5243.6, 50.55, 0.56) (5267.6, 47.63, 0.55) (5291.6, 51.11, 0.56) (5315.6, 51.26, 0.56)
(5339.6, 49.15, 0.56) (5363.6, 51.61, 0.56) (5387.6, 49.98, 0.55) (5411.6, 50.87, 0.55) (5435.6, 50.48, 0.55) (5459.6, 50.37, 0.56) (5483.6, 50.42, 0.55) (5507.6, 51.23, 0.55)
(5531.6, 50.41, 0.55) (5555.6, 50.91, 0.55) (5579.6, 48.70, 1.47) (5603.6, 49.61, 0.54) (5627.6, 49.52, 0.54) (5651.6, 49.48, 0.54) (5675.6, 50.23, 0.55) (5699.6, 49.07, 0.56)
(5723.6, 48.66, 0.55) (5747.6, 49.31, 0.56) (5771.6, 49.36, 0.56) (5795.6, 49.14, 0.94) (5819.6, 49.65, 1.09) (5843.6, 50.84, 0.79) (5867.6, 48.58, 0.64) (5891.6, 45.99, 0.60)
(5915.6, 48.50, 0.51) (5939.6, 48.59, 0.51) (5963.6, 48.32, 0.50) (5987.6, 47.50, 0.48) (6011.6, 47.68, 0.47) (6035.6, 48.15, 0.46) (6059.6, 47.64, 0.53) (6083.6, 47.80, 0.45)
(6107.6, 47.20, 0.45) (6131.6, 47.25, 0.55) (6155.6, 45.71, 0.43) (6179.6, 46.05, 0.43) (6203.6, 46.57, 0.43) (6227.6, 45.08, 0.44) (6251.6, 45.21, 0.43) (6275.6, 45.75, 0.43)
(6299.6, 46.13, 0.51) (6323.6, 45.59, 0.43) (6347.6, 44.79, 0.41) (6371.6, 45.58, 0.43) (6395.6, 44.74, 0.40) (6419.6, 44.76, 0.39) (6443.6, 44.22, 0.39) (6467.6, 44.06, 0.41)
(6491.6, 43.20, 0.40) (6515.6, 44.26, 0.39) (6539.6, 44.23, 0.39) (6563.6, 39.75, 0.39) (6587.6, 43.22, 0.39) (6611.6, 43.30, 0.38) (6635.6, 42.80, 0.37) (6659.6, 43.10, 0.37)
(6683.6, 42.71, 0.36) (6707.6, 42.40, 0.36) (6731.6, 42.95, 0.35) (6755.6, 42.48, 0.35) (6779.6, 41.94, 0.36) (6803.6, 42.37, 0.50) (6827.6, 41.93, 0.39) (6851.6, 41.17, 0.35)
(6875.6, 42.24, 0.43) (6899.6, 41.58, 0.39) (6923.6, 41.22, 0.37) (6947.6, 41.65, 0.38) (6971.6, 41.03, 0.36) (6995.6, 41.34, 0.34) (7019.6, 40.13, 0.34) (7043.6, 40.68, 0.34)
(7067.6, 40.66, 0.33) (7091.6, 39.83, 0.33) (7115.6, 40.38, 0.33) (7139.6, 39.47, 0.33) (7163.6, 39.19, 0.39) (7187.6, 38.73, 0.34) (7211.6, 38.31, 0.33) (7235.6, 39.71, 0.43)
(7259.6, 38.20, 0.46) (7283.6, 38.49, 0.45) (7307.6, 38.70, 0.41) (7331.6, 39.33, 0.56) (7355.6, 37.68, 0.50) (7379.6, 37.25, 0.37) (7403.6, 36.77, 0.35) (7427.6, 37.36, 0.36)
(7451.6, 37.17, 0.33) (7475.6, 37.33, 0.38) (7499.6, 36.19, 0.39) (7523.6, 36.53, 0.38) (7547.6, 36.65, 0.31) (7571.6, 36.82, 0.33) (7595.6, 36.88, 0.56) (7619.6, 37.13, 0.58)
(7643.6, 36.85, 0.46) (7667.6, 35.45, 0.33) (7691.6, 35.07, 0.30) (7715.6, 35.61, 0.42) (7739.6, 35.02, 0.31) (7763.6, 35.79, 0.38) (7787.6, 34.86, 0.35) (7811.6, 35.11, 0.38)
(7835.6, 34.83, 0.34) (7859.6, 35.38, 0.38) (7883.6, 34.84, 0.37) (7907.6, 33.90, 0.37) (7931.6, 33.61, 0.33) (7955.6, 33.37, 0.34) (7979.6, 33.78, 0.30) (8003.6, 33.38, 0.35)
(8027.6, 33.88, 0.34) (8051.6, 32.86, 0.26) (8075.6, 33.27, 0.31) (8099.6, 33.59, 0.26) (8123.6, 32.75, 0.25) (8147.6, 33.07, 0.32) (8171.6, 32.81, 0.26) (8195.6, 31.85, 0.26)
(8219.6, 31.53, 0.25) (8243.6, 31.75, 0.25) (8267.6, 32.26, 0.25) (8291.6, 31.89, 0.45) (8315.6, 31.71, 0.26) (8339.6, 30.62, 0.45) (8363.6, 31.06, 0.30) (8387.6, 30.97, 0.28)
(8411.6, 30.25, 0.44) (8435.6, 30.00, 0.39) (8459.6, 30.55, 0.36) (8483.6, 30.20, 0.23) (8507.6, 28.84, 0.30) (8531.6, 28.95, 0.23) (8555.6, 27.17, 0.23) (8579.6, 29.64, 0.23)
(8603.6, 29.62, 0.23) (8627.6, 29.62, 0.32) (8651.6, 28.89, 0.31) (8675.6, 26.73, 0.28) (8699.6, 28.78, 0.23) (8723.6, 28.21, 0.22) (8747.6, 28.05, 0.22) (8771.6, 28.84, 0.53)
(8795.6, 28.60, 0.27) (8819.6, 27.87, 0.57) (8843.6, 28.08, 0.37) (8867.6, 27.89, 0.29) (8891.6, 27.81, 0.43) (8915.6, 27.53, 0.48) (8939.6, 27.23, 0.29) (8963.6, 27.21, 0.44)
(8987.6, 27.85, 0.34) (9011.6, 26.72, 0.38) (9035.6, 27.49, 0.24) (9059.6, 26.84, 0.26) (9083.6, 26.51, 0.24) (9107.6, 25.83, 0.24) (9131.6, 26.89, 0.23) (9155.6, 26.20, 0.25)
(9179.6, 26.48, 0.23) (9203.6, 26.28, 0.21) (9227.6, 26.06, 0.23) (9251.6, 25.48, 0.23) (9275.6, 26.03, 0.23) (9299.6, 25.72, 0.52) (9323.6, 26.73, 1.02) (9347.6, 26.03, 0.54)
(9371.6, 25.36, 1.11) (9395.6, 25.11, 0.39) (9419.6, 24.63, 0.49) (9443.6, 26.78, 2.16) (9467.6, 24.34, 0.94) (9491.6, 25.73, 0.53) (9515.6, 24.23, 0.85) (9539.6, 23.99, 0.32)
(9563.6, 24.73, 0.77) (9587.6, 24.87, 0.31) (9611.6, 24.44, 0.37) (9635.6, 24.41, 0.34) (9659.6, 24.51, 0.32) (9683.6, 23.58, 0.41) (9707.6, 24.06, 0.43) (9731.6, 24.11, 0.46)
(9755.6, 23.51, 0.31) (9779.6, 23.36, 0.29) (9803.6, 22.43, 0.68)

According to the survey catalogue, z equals 0.000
